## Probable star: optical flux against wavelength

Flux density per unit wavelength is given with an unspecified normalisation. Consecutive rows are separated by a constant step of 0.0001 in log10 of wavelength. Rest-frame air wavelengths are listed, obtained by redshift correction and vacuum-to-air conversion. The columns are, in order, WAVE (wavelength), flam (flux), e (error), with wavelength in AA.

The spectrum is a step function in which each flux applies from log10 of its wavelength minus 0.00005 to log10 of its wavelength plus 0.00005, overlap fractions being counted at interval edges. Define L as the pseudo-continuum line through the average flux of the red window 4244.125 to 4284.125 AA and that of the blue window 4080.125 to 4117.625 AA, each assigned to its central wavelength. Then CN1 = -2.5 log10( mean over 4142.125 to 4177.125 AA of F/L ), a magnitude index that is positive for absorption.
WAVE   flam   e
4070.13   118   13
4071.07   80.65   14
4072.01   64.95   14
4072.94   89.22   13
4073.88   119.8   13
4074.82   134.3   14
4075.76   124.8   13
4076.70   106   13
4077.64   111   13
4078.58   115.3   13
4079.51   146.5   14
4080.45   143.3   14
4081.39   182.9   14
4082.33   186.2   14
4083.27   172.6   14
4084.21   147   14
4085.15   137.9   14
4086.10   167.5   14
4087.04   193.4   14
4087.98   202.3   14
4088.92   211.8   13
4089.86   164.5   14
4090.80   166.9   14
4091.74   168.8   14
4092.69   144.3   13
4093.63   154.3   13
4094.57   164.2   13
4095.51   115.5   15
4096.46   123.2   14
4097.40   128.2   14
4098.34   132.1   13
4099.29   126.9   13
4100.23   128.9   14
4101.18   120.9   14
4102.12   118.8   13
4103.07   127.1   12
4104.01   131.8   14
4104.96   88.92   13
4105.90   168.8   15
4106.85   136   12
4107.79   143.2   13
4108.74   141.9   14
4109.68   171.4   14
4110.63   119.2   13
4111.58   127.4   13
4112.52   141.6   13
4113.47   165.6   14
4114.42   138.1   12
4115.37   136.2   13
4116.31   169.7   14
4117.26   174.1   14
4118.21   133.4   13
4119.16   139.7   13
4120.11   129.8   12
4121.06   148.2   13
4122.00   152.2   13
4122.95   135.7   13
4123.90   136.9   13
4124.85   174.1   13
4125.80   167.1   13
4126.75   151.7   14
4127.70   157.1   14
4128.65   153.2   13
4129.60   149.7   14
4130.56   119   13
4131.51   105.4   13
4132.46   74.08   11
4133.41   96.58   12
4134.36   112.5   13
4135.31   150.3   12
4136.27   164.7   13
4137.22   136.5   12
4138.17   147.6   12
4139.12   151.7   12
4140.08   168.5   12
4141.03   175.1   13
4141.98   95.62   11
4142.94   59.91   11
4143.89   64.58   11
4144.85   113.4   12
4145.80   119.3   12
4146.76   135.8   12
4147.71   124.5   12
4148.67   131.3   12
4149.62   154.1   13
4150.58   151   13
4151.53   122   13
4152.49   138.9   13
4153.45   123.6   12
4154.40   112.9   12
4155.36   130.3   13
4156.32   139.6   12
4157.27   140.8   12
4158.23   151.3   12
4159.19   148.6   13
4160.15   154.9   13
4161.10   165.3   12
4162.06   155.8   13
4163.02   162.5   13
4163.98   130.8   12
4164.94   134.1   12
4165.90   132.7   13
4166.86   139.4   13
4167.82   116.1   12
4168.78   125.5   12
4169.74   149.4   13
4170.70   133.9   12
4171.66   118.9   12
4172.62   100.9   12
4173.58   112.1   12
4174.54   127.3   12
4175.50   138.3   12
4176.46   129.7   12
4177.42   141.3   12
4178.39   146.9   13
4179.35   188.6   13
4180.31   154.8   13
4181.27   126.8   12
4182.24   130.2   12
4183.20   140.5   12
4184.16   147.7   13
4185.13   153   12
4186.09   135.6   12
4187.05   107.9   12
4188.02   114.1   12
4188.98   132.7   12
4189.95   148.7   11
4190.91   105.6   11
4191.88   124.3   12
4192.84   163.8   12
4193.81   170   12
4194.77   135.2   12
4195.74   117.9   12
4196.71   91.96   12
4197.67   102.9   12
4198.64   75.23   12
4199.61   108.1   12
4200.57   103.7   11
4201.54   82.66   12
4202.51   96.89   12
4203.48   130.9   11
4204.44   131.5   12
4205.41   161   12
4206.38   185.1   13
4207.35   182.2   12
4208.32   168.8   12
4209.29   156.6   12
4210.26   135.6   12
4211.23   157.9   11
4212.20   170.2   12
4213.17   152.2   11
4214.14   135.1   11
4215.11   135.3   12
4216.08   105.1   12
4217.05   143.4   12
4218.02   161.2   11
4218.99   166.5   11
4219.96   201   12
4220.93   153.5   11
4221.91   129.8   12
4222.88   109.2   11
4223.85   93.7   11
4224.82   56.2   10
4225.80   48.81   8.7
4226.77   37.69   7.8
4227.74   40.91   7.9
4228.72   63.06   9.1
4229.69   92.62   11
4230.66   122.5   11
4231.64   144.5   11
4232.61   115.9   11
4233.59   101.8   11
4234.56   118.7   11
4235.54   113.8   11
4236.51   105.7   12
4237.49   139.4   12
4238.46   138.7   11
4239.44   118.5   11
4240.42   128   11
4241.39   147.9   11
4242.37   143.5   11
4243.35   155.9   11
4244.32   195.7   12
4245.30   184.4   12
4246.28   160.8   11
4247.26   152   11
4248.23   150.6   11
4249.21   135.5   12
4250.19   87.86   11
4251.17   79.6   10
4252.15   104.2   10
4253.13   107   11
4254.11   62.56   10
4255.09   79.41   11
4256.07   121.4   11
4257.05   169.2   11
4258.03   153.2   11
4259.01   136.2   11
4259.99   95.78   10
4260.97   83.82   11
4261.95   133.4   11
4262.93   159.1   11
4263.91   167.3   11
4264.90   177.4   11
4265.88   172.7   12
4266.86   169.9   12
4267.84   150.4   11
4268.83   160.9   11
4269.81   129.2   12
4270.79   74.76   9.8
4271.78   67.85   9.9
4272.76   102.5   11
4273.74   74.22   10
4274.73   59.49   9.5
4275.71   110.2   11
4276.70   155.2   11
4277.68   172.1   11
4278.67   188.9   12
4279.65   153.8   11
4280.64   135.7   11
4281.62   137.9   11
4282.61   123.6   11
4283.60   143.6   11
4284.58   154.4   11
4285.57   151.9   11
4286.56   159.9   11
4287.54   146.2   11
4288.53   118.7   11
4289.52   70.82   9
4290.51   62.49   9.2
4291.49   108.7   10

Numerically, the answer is 0.10 mag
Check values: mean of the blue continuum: 150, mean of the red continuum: 131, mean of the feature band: 130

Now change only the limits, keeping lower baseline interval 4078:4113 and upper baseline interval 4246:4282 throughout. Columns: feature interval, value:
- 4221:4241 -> 0.272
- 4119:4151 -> 0.073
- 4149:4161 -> 0.005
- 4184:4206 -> 0.104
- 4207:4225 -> -0.083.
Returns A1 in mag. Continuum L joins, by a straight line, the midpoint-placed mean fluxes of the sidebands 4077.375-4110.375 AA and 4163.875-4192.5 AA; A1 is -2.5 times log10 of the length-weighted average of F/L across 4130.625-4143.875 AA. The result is 0.14 mag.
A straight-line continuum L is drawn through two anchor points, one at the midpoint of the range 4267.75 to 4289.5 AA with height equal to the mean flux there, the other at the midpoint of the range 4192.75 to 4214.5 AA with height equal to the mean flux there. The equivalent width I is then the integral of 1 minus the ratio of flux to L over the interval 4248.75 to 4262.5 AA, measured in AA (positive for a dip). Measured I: 2.1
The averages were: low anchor 135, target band 111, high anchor 129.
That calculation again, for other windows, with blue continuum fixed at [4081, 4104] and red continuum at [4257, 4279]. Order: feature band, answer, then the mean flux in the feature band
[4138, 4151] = 1.7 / 127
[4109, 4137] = 1.5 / 141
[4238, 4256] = 0.7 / 129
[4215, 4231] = 3.4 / 109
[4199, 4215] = -0.1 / 141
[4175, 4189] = 0.3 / 139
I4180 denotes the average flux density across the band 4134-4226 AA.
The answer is 134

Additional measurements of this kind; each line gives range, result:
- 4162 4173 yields 133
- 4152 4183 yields 138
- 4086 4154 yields 140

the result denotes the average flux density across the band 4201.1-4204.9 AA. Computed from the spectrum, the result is 111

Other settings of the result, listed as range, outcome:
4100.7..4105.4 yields 118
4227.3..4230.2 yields 66.5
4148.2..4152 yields 140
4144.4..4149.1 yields 125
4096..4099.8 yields 128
